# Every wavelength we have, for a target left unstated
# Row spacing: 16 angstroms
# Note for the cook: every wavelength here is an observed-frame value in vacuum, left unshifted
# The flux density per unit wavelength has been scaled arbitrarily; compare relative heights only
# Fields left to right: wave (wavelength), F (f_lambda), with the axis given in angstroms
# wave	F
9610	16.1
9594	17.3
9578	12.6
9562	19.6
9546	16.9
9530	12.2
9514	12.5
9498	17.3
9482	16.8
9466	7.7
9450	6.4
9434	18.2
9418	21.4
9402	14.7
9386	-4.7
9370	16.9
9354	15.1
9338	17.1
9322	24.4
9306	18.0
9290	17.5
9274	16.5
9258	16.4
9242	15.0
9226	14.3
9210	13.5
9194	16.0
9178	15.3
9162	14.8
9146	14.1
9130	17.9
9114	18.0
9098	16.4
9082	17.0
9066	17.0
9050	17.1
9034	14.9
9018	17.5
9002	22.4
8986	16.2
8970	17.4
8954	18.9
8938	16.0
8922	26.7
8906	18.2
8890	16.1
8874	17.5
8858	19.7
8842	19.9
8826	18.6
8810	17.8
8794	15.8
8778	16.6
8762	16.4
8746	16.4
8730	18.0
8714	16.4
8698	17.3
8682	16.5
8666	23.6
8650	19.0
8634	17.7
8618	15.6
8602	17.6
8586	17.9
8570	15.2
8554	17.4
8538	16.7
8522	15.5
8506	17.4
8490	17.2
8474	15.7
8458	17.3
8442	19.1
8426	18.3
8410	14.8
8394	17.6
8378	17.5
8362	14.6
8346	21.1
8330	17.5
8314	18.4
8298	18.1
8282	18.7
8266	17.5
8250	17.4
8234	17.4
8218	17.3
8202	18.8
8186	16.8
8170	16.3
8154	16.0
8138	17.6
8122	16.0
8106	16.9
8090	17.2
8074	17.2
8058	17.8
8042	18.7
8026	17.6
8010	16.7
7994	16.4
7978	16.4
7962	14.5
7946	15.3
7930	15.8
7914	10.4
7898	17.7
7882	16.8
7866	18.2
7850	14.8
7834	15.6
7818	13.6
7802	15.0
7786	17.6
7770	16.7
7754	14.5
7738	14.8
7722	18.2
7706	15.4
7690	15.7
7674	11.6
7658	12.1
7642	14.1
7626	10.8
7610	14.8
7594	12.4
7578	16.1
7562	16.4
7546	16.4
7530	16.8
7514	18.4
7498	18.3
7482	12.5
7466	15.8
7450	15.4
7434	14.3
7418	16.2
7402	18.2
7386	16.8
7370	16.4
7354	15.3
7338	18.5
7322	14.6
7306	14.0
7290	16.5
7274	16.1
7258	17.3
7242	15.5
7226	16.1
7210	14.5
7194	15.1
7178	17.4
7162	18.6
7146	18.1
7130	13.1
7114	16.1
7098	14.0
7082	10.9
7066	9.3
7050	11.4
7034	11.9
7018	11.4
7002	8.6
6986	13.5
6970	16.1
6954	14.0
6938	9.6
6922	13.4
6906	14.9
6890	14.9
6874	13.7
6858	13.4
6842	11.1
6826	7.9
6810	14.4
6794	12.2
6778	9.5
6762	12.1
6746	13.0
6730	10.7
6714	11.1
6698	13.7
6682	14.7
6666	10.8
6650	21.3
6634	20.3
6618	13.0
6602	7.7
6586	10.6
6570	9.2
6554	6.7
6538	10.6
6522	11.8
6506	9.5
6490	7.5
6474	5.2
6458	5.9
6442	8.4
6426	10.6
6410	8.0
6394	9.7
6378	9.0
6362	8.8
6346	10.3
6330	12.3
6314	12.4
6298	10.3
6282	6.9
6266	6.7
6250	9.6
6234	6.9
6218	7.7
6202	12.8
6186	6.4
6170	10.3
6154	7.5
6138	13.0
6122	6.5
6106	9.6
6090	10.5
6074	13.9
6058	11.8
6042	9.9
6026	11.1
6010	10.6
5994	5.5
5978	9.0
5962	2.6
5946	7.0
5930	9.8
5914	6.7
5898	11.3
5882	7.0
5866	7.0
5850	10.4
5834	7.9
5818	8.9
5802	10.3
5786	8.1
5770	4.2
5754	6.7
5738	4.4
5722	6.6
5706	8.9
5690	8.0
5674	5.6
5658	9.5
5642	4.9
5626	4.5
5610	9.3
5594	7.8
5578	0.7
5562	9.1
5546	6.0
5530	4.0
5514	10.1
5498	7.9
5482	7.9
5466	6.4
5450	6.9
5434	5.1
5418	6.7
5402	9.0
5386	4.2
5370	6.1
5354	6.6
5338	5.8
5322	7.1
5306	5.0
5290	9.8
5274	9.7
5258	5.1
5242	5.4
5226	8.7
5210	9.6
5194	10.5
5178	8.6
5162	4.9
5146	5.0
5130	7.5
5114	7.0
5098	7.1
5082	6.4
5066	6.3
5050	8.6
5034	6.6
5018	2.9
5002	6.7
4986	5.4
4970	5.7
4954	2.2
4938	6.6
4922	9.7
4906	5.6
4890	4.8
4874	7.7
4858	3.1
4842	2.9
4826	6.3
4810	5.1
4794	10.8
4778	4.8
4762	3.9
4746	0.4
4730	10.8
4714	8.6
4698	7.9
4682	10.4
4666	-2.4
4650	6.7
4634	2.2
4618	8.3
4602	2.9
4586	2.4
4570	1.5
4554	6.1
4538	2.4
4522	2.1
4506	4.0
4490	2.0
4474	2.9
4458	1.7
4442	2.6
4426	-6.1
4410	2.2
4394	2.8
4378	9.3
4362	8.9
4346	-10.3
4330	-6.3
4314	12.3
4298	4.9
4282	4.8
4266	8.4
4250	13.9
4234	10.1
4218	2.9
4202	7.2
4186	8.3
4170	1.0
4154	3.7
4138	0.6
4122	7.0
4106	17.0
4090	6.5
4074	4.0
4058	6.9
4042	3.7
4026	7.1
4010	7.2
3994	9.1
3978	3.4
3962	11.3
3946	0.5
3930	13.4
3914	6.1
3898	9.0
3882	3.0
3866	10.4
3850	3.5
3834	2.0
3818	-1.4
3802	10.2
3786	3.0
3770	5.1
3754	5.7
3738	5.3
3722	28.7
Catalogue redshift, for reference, 0.781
